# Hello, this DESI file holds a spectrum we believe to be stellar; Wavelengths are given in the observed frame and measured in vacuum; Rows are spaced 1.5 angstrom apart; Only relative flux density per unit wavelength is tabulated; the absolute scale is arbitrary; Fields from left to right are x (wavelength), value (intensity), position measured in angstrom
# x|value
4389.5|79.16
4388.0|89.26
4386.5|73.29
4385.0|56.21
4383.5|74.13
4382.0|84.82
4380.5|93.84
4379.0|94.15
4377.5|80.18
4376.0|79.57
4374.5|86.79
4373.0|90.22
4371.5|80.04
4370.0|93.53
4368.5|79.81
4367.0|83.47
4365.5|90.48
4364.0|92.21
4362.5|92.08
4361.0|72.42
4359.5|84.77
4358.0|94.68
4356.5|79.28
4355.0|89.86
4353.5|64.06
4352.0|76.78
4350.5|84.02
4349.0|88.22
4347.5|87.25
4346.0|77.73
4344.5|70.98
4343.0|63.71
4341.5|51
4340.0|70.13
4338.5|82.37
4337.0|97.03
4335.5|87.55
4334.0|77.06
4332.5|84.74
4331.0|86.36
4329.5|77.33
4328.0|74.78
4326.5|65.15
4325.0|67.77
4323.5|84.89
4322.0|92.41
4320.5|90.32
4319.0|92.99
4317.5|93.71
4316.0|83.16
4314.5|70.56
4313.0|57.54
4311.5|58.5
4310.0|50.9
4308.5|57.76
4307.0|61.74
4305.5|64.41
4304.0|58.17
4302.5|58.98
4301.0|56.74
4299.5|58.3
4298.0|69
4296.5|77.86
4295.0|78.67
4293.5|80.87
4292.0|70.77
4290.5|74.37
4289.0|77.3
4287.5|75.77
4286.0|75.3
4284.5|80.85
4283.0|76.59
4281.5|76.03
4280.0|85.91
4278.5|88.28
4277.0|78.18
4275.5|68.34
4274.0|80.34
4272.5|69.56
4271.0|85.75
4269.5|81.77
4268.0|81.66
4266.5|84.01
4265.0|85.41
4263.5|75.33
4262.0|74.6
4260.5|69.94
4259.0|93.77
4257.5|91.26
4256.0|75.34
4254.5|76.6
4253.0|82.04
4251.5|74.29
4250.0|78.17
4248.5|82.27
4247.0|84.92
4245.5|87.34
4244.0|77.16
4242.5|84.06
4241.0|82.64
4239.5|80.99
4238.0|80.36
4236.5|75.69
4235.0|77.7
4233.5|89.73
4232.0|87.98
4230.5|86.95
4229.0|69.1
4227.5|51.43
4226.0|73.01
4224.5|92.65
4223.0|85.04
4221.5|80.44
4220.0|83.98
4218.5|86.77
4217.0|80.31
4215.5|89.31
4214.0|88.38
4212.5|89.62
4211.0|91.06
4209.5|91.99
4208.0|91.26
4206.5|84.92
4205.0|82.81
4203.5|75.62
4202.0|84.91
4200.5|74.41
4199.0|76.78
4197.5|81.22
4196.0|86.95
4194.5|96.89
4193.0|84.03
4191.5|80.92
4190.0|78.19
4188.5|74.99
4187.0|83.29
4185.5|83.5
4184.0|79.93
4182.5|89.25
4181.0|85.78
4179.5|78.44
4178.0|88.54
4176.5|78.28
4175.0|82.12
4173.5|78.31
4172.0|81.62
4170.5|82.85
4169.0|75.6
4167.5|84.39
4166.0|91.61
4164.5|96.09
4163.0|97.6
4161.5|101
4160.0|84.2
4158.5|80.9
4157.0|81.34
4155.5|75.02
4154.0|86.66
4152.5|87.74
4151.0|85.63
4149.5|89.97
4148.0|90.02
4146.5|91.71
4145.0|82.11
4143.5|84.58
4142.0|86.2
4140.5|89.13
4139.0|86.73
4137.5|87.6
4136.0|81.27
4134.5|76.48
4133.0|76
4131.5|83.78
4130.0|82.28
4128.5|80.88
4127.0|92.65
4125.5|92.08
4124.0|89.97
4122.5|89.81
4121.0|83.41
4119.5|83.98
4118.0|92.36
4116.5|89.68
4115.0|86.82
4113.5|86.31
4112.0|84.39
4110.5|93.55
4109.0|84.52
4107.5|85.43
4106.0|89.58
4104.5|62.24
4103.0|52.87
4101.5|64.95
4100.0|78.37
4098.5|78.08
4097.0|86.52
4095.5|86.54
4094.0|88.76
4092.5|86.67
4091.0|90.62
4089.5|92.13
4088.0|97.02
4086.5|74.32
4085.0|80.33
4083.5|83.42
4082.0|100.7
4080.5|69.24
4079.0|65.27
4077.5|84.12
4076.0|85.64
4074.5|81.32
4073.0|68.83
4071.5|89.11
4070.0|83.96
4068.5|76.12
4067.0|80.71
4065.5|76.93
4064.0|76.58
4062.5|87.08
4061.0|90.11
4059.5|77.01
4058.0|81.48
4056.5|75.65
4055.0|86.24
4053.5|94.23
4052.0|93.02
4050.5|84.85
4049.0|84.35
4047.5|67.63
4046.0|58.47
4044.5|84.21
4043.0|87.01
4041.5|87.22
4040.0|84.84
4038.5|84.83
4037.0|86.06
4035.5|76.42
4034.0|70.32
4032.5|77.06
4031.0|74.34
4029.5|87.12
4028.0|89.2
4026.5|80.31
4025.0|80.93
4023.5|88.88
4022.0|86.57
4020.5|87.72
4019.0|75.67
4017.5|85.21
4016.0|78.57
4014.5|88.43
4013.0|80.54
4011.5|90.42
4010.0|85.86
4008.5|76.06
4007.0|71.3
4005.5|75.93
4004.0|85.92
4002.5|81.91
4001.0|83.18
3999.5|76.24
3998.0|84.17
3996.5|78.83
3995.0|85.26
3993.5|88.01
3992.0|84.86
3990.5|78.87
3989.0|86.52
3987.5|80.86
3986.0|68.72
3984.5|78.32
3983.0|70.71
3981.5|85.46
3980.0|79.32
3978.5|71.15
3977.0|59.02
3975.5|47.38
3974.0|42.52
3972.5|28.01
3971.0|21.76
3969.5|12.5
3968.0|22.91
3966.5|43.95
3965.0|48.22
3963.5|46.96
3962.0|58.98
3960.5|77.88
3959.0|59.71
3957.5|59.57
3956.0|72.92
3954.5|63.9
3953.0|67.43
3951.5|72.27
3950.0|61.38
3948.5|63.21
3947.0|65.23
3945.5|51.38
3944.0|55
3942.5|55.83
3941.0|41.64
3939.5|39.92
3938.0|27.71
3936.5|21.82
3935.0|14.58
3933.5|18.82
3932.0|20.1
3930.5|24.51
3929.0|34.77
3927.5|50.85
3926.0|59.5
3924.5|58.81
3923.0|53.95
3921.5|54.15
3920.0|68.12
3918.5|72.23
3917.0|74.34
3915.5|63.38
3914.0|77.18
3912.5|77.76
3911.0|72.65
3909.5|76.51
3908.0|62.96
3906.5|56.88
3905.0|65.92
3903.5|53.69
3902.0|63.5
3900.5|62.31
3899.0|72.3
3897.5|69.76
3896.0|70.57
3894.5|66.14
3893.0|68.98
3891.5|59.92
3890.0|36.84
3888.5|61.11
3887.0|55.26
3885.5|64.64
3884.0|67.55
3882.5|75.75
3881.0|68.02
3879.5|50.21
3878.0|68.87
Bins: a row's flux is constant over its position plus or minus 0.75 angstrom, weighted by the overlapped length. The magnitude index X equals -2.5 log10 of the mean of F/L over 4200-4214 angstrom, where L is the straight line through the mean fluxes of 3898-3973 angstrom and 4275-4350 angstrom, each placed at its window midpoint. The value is -0.24 mag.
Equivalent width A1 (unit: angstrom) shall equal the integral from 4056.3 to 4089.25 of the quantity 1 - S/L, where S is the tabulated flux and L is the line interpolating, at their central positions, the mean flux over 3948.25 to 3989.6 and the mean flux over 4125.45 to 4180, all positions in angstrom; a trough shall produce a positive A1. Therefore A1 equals -3.5 angstrom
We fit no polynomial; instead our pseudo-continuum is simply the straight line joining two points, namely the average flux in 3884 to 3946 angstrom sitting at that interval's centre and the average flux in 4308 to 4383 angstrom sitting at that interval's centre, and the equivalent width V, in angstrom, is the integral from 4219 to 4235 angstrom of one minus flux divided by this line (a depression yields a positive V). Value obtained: -1.46 angstrom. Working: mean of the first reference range 55.2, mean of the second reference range 80.2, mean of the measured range 80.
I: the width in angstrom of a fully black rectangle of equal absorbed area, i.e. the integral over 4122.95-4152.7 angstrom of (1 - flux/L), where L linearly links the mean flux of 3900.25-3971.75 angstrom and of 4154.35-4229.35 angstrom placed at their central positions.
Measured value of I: -3.4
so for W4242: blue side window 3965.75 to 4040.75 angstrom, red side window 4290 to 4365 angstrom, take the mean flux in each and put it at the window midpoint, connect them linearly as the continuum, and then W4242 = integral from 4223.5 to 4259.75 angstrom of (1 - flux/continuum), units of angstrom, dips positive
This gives -2.6 angstrom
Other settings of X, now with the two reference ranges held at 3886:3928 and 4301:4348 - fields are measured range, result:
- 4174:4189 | -0.17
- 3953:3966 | 0.07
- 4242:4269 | -0.13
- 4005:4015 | -0.22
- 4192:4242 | -0.16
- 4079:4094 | -0.24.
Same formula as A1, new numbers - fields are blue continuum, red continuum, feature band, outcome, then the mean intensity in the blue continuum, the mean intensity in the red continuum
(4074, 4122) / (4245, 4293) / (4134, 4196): -2.6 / 82.8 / 79.4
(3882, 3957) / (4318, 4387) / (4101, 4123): -4.6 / 57.3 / 81.4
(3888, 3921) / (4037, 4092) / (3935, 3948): 4.9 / 66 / 82.4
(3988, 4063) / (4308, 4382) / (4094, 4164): -2.5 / 82.3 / 80.2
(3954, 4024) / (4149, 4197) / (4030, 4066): -3.1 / 69.9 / 84.7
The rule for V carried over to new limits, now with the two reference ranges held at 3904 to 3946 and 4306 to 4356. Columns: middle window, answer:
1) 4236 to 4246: -1.5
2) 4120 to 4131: -4.0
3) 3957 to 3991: -1.7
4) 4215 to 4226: -2.4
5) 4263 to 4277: -1.3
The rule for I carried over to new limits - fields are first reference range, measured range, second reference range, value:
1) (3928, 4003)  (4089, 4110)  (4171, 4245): -2.8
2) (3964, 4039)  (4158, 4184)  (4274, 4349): -4.1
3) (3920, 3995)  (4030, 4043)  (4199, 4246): -3.7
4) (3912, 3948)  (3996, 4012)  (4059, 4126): -4.0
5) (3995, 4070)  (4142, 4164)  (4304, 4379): -1.8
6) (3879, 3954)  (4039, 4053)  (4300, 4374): -4.1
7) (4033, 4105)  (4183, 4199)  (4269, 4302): -1.0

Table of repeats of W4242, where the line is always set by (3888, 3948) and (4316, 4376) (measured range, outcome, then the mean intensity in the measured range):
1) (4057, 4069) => -3.1 angstrom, 80.7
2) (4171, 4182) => -1.7 angstrom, 82.1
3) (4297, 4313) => 4.0 angstrom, 59.6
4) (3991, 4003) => -4.5 angstrom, 82.7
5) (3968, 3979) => 3.8 angstrom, 38.4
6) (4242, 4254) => -0.8 angstrom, 81.1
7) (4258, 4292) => -0.6 angstrom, 79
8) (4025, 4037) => -3.4 angstrom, 79.8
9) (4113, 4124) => -3.3 angstrom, 87.7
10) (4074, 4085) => -2.7 angstrom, 81.3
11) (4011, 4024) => -4.9 angstrom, 84.5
